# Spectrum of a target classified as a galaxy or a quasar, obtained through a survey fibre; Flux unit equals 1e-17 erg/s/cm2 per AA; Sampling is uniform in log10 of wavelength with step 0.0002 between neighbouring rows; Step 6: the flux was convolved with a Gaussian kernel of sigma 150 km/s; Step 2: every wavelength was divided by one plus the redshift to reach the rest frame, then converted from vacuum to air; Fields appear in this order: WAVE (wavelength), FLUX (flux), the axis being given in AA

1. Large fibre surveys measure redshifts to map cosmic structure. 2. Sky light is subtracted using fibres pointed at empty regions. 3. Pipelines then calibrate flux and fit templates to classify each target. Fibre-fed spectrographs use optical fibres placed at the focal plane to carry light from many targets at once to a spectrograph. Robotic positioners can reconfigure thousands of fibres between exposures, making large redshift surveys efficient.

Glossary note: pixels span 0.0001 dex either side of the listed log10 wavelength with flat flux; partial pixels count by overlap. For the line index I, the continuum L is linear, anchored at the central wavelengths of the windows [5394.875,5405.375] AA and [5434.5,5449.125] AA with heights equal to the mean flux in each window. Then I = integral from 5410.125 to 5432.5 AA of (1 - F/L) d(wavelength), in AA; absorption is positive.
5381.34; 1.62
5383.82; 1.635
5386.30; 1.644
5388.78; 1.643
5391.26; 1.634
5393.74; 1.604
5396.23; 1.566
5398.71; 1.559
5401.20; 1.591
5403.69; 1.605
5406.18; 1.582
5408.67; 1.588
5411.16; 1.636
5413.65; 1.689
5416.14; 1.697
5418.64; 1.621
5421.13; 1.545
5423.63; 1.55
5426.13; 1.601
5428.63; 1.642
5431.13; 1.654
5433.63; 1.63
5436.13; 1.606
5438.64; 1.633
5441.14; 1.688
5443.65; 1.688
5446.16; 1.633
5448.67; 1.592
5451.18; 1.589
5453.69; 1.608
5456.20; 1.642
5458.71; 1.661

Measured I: -0.21 AA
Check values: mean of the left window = 1.58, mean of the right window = 1.64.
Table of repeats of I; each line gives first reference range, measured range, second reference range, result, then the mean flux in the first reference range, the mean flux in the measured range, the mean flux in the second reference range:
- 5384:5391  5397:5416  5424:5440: 0.3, 1.64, 1.61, 1.62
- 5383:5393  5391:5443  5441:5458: 0.6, 1.64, 1.62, 1.63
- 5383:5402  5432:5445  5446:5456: -0.3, 1.61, 1.65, 1.61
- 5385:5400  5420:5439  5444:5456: 0.1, 1.61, 1.61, 1.61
